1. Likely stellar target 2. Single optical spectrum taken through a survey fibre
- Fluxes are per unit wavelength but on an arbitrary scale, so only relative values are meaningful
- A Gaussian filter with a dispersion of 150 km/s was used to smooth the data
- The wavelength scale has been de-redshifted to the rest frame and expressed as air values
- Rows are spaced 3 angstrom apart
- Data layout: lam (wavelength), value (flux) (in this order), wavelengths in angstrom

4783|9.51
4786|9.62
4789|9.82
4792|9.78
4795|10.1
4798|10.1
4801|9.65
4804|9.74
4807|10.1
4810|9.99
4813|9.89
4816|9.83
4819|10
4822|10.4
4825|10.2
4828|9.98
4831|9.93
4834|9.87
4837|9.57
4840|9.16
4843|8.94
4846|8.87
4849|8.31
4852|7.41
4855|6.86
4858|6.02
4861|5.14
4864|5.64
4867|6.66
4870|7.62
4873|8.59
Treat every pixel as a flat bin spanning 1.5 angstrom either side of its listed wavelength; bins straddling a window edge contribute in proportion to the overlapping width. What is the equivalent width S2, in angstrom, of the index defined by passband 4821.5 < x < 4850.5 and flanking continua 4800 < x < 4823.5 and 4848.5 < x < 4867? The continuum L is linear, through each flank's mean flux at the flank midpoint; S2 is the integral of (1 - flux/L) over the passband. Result -4.9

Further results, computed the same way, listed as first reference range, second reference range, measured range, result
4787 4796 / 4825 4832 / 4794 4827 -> -0.2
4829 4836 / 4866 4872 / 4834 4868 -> 4.0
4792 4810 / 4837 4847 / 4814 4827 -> -0.8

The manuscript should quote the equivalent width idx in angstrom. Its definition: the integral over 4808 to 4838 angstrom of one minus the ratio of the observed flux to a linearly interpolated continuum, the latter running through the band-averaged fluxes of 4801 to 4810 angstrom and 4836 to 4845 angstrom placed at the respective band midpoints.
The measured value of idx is -1.4 angstrom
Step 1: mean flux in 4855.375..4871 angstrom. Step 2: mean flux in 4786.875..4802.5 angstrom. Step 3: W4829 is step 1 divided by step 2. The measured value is 0.63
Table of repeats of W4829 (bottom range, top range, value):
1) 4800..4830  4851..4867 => 0.62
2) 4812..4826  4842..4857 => 0.79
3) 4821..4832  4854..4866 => 0.58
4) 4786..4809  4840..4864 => 0.75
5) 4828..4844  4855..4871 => 0.65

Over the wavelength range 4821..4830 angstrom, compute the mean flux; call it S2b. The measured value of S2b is 10.2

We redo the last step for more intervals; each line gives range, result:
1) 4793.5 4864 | 9.06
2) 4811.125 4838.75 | 9.96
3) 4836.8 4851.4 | 8.82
